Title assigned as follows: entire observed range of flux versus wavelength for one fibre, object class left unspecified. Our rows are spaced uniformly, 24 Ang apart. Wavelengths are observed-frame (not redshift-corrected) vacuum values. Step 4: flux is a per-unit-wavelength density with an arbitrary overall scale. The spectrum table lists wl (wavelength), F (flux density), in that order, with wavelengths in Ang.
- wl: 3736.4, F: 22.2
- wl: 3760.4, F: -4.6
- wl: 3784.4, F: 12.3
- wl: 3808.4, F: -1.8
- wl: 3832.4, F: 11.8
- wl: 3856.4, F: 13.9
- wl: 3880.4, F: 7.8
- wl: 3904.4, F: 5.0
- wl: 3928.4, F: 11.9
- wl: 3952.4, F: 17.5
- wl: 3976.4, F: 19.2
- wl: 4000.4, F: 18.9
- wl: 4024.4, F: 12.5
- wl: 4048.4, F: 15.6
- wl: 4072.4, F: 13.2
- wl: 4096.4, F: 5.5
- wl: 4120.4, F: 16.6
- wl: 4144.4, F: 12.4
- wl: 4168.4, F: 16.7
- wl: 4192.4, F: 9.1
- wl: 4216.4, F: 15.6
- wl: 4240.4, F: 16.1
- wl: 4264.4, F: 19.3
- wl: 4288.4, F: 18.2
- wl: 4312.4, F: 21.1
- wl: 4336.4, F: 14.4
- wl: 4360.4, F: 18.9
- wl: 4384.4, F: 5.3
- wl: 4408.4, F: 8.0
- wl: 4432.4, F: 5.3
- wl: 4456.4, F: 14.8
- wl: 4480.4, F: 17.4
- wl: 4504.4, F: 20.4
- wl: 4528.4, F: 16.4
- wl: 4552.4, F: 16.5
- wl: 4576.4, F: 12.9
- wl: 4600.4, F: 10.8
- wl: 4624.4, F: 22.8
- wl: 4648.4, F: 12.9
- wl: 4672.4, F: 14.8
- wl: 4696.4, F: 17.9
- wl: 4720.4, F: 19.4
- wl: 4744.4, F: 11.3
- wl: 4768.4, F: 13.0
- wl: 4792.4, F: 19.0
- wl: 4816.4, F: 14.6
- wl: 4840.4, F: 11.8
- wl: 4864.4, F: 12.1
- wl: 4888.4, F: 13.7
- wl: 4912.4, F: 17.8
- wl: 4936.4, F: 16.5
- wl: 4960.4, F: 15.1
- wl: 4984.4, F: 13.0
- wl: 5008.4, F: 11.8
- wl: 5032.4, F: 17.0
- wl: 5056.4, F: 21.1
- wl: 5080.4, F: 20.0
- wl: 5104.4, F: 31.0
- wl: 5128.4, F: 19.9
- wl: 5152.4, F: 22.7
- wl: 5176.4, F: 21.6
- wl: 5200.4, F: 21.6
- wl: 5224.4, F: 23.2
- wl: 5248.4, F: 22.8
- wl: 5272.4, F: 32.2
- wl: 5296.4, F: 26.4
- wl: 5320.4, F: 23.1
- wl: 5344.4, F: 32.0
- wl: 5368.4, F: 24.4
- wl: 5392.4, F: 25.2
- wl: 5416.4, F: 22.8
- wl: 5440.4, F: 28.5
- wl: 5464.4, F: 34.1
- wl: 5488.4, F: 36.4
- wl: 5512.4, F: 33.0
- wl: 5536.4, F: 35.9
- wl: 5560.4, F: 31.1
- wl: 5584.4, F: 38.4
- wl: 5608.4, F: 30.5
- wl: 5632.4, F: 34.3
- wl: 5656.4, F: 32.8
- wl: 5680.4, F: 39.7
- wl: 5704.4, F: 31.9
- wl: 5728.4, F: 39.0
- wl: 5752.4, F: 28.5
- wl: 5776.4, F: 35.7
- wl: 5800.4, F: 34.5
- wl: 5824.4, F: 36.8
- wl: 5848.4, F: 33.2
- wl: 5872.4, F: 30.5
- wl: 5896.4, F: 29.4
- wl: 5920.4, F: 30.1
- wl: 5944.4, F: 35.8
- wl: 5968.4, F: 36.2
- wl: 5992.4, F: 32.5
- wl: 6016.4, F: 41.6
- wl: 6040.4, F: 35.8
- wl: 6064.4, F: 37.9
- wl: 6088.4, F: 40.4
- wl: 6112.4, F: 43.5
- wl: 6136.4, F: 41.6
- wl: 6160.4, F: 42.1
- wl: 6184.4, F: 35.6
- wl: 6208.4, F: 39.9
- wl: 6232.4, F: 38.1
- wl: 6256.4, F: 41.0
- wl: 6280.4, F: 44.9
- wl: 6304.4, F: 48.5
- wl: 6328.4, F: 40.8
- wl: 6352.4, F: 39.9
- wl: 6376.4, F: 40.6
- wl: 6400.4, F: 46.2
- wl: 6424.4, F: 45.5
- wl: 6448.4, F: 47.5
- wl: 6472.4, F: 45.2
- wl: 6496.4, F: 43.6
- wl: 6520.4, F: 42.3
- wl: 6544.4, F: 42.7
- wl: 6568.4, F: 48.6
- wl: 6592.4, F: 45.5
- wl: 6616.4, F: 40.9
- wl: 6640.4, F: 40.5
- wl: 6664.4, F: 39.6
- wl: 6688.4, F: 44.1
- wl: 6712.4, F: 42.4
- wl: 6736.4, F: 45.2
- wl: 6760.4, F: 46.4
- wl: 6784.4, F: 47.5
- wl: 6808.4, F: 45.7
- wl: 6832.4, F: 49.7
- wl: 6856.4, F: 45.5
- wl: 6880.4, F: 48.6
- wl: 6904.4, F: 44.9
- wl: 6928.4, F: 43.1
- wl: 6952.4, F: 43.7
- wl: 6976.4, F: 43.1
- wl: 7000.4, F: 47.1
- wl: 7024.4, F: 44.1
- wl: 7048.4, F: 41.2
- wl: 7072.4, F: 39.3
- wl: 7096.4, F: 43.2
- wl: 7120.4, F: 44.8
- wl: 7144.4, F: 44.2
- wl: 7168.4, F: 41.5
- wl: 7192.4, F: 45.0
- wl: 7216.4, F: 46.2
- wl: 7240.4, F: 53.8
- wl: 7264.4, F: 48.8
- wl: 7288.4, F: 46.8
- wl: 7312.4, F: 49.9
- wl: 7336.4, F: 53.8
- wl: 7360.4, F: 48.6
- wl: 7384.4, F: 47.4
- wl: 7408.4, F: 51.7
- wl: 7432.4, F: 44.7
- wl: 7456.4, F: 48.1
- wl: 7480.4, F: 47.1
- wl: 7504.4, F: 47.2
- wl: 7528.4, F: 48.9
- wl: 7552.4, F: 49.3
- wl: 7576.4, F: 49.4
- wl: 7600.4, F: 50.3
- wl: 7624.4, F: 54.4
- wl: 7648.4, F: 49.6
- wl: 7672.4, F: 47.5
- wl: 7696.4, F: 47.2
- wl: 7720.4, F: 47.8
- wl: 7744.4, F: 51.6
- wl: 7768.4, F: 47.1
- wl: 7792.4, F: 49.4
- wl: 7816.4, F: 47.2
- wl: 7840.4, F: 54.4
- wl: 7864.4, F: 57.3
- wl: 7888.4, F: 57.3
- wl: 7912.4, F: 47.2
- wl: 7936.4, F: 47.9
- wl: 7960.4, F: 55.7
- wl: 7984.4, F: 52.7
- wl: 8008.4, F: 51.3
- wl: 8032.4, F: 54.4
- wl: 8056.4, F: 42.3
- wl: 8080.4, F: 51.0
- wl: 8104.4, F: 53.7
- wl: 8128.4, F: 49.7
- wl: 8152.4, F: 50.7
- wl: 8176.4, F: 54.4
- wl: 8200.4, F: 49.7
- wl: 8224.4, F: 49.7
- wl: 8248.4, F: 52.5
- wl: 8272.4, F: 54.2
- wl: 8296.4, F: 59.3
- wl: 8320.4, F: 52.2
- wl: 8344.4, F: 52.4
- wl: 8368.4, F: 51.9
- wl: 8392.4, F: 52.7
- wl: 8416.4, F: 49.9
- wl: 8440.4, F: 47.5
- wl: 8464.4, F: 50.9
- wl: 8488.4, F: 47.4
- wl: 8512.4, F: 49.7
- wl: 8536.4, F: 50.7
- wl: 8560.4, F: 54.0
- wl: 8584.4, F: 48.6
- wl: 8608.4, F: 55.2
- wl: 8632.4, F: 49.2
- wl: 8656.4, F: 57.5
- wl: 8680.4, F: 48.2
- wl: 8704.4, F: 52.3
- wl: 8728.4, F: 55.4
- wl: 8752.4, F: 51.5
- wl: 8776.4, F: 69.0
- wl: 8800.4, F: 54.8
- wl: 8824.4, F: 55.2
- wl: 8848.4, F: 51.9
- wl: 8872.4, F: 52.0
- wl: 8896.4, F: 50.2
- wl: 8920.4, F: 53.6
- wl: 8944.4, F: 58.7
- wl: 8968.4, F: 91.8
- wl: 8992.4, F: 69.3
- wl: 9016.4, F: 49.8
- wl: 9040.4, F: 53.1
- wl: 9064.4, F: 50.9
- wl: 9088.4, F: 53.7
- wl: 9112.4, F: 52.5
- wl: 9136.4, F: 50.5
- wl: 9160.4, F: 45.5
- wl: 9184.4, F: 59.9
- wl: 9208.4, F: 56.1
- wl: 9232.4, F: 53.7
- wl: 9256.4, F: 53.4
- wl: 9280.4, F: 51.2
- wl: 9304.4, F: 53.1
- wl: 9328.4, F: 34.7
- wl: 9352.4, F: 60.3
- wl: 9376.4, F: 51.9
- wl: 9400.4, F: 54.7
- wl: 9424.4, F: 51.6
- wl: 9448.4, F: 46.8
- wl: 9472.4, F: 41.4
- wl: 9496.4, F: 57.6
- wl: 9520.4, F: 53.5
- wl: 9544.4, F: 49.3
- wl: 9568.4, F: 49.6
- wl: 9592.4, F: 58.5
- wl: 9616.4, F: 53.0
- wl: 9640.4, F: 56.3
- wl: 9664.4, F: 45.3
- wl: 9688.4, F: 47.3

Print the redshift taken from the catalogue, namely 0.37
